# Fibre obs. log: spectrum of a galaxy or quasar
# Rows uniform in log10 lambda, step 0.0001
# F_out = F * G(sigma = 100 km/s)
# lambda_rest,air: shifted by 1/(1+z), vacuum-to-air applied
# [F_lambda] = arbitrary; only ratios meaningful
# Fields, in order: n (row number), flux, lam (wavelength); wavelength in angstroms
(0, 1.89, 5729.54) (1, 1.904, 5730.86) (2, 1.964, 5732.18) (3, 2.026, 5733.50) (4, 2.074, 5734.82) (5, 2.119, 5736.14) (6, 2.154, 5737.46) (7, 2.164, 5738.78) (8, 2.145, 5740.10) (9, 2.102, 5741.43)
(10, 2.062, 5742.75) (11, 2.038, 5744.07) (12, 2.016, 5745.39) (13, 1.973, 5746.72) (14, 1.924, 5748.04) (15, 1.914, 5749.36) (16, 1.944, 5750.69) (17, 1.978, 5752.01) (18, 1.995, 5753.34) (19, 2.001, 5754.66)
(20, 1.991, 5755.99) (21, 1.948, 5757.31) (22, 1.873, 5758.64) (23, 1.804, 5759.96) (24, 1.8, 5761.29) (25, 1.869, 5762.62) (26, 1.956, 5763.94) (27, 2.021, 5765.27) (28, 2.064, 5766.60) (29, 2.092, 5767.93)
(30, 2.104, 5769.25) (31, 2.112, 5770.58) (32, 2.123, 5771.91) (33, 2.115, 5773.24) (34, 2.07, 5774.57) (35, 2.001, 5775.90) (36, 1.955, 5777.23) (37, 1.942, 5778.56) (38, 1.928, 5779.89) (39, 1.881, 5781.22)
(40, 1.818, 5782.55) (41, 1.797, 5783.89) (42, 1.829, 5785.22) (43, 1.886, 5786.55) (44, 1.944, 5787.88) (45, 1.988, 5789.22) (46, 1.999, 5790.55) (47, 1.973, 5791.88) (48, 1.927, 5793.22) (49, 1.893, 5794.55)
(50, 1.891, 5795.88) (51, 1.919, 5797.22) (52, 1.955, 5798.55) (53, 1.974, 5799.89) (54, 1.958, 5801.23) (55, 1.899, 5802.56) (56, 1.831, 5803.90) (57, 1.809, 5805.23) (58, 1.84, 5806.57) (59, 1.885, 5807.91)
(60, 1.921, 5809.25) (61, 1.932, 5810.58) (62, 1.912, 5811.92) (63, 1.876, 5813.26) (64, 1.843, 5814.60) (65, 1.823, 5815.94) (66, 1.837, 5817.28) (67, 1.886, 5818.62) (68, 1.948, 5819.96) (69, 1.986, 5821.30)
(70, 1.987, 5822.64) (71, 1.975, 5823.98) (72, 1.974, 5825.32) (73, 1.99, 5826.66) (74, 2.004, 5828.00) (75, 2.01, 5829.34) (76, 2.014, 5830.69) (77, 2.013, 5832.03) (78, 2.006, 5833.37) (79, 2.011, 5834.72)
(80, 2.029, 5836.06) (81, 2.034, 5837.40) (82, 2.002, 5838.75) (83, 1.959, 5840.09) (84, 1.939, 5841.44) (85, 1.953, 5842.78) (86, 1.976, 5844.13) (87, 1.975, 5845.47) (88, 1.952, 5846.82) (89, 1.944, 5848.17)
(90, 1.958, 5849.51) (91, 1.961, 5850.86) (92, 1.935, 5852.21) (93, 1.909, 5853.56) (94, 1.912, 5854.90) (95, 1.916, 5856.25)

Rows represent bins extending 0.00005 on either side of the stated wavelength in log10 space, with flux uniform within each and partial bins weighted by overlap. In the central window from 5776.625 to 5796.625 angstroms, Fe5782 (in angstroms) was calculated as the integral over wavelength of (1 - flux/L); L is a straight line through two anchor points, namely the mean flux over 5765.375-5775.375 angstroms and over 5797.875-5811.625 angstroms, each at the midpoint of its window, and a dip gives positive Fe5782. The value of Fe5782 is 0.9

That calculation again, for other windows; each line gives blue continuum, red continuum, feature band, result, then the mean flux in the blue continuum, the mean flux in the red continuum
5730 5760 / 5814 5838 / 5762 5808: 0.9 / 2.01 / 1.97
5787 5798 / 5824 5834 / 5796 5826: 1.0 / 1.94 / 2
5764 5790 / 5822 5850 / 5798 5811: 0.6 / 1.98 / 1.99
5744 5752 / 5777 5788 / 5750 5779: -1.0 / 1.96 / 1.88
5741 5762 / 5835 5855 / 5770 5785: -0.1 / 1.96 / 1.97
